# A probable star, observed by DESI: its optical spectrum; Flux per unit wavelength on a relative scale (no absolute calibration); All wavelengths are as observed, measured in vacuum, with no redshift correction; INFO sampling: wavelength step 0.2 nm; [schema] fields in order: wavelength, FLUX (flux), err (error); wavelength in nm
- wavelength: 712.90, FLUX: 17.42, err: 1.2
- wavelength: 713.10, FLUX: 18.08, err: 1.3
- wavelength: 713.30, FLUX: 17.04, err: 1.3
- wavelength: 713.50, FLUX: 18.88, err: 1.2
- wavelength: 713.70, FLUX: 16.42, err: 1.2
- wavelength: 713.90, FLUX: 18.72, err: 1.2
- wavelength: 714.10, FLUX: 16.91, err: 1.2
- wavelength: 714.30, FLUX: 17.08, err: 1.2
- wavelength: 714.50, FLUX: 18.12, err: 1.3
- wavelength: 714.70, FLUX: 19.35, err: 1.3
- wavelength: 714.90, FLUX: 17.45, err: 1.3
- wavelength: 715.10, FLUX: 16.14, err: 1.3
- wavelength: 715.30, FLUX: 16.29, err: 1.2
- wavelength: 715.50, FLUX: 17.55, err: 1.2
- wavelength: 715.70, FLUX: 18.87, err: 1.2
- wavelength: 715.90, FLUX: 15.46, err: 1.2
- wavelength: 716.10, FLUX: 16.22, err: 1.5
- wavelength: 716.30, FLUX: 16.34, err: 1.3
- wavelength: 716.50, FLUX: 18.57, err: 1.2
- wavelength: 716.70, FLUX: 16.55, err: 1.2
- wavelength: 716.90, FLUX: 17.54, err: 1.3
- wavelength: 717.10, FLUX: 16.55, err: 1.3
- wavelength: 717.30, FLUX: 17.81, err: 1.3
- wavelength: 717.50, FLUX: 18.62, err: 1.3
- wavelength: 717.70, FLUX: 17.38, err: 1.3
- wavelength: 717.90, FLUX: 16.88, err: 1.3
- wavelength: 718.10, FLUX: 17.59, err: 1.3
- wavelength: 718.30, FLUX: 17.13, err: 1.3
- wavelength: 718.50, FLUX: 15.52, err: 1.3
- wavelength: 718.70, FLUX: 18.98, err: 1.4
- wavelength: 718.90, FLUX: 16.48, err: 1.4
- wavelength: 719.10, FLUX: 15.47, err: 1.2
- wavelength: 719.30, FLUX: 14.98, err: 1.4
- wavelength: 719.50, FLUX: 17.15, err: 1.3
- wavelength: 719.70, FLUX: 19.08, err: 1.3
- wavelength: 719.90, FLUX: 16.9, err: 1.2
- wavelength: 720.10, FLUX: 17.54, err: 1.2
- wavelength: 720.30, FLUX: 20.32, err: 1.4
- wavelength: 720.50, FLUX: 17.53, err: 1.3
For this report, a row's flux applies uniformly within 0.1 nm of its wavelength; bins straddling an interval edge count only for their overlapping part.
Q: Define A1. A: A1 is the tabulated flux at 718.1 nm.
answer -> 17.59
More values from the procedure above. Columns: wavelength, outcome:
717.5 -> 18.62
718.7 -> 18.98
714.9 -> 17.45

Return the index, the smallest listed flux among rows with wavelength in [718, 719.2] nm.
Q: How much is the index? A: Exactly 15.47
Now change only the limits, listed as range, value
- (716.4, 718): 16.55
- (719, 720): 14.98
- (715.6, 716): 15.46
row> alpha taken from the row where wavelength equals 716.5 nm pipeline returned 18.57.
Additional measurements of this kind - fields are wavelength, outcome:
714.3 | 17.08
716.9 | 17.54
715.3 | 16.29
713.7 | 16.42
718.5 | 15.52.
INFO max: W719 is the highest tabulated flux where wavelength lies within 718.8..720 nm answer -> 19.08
